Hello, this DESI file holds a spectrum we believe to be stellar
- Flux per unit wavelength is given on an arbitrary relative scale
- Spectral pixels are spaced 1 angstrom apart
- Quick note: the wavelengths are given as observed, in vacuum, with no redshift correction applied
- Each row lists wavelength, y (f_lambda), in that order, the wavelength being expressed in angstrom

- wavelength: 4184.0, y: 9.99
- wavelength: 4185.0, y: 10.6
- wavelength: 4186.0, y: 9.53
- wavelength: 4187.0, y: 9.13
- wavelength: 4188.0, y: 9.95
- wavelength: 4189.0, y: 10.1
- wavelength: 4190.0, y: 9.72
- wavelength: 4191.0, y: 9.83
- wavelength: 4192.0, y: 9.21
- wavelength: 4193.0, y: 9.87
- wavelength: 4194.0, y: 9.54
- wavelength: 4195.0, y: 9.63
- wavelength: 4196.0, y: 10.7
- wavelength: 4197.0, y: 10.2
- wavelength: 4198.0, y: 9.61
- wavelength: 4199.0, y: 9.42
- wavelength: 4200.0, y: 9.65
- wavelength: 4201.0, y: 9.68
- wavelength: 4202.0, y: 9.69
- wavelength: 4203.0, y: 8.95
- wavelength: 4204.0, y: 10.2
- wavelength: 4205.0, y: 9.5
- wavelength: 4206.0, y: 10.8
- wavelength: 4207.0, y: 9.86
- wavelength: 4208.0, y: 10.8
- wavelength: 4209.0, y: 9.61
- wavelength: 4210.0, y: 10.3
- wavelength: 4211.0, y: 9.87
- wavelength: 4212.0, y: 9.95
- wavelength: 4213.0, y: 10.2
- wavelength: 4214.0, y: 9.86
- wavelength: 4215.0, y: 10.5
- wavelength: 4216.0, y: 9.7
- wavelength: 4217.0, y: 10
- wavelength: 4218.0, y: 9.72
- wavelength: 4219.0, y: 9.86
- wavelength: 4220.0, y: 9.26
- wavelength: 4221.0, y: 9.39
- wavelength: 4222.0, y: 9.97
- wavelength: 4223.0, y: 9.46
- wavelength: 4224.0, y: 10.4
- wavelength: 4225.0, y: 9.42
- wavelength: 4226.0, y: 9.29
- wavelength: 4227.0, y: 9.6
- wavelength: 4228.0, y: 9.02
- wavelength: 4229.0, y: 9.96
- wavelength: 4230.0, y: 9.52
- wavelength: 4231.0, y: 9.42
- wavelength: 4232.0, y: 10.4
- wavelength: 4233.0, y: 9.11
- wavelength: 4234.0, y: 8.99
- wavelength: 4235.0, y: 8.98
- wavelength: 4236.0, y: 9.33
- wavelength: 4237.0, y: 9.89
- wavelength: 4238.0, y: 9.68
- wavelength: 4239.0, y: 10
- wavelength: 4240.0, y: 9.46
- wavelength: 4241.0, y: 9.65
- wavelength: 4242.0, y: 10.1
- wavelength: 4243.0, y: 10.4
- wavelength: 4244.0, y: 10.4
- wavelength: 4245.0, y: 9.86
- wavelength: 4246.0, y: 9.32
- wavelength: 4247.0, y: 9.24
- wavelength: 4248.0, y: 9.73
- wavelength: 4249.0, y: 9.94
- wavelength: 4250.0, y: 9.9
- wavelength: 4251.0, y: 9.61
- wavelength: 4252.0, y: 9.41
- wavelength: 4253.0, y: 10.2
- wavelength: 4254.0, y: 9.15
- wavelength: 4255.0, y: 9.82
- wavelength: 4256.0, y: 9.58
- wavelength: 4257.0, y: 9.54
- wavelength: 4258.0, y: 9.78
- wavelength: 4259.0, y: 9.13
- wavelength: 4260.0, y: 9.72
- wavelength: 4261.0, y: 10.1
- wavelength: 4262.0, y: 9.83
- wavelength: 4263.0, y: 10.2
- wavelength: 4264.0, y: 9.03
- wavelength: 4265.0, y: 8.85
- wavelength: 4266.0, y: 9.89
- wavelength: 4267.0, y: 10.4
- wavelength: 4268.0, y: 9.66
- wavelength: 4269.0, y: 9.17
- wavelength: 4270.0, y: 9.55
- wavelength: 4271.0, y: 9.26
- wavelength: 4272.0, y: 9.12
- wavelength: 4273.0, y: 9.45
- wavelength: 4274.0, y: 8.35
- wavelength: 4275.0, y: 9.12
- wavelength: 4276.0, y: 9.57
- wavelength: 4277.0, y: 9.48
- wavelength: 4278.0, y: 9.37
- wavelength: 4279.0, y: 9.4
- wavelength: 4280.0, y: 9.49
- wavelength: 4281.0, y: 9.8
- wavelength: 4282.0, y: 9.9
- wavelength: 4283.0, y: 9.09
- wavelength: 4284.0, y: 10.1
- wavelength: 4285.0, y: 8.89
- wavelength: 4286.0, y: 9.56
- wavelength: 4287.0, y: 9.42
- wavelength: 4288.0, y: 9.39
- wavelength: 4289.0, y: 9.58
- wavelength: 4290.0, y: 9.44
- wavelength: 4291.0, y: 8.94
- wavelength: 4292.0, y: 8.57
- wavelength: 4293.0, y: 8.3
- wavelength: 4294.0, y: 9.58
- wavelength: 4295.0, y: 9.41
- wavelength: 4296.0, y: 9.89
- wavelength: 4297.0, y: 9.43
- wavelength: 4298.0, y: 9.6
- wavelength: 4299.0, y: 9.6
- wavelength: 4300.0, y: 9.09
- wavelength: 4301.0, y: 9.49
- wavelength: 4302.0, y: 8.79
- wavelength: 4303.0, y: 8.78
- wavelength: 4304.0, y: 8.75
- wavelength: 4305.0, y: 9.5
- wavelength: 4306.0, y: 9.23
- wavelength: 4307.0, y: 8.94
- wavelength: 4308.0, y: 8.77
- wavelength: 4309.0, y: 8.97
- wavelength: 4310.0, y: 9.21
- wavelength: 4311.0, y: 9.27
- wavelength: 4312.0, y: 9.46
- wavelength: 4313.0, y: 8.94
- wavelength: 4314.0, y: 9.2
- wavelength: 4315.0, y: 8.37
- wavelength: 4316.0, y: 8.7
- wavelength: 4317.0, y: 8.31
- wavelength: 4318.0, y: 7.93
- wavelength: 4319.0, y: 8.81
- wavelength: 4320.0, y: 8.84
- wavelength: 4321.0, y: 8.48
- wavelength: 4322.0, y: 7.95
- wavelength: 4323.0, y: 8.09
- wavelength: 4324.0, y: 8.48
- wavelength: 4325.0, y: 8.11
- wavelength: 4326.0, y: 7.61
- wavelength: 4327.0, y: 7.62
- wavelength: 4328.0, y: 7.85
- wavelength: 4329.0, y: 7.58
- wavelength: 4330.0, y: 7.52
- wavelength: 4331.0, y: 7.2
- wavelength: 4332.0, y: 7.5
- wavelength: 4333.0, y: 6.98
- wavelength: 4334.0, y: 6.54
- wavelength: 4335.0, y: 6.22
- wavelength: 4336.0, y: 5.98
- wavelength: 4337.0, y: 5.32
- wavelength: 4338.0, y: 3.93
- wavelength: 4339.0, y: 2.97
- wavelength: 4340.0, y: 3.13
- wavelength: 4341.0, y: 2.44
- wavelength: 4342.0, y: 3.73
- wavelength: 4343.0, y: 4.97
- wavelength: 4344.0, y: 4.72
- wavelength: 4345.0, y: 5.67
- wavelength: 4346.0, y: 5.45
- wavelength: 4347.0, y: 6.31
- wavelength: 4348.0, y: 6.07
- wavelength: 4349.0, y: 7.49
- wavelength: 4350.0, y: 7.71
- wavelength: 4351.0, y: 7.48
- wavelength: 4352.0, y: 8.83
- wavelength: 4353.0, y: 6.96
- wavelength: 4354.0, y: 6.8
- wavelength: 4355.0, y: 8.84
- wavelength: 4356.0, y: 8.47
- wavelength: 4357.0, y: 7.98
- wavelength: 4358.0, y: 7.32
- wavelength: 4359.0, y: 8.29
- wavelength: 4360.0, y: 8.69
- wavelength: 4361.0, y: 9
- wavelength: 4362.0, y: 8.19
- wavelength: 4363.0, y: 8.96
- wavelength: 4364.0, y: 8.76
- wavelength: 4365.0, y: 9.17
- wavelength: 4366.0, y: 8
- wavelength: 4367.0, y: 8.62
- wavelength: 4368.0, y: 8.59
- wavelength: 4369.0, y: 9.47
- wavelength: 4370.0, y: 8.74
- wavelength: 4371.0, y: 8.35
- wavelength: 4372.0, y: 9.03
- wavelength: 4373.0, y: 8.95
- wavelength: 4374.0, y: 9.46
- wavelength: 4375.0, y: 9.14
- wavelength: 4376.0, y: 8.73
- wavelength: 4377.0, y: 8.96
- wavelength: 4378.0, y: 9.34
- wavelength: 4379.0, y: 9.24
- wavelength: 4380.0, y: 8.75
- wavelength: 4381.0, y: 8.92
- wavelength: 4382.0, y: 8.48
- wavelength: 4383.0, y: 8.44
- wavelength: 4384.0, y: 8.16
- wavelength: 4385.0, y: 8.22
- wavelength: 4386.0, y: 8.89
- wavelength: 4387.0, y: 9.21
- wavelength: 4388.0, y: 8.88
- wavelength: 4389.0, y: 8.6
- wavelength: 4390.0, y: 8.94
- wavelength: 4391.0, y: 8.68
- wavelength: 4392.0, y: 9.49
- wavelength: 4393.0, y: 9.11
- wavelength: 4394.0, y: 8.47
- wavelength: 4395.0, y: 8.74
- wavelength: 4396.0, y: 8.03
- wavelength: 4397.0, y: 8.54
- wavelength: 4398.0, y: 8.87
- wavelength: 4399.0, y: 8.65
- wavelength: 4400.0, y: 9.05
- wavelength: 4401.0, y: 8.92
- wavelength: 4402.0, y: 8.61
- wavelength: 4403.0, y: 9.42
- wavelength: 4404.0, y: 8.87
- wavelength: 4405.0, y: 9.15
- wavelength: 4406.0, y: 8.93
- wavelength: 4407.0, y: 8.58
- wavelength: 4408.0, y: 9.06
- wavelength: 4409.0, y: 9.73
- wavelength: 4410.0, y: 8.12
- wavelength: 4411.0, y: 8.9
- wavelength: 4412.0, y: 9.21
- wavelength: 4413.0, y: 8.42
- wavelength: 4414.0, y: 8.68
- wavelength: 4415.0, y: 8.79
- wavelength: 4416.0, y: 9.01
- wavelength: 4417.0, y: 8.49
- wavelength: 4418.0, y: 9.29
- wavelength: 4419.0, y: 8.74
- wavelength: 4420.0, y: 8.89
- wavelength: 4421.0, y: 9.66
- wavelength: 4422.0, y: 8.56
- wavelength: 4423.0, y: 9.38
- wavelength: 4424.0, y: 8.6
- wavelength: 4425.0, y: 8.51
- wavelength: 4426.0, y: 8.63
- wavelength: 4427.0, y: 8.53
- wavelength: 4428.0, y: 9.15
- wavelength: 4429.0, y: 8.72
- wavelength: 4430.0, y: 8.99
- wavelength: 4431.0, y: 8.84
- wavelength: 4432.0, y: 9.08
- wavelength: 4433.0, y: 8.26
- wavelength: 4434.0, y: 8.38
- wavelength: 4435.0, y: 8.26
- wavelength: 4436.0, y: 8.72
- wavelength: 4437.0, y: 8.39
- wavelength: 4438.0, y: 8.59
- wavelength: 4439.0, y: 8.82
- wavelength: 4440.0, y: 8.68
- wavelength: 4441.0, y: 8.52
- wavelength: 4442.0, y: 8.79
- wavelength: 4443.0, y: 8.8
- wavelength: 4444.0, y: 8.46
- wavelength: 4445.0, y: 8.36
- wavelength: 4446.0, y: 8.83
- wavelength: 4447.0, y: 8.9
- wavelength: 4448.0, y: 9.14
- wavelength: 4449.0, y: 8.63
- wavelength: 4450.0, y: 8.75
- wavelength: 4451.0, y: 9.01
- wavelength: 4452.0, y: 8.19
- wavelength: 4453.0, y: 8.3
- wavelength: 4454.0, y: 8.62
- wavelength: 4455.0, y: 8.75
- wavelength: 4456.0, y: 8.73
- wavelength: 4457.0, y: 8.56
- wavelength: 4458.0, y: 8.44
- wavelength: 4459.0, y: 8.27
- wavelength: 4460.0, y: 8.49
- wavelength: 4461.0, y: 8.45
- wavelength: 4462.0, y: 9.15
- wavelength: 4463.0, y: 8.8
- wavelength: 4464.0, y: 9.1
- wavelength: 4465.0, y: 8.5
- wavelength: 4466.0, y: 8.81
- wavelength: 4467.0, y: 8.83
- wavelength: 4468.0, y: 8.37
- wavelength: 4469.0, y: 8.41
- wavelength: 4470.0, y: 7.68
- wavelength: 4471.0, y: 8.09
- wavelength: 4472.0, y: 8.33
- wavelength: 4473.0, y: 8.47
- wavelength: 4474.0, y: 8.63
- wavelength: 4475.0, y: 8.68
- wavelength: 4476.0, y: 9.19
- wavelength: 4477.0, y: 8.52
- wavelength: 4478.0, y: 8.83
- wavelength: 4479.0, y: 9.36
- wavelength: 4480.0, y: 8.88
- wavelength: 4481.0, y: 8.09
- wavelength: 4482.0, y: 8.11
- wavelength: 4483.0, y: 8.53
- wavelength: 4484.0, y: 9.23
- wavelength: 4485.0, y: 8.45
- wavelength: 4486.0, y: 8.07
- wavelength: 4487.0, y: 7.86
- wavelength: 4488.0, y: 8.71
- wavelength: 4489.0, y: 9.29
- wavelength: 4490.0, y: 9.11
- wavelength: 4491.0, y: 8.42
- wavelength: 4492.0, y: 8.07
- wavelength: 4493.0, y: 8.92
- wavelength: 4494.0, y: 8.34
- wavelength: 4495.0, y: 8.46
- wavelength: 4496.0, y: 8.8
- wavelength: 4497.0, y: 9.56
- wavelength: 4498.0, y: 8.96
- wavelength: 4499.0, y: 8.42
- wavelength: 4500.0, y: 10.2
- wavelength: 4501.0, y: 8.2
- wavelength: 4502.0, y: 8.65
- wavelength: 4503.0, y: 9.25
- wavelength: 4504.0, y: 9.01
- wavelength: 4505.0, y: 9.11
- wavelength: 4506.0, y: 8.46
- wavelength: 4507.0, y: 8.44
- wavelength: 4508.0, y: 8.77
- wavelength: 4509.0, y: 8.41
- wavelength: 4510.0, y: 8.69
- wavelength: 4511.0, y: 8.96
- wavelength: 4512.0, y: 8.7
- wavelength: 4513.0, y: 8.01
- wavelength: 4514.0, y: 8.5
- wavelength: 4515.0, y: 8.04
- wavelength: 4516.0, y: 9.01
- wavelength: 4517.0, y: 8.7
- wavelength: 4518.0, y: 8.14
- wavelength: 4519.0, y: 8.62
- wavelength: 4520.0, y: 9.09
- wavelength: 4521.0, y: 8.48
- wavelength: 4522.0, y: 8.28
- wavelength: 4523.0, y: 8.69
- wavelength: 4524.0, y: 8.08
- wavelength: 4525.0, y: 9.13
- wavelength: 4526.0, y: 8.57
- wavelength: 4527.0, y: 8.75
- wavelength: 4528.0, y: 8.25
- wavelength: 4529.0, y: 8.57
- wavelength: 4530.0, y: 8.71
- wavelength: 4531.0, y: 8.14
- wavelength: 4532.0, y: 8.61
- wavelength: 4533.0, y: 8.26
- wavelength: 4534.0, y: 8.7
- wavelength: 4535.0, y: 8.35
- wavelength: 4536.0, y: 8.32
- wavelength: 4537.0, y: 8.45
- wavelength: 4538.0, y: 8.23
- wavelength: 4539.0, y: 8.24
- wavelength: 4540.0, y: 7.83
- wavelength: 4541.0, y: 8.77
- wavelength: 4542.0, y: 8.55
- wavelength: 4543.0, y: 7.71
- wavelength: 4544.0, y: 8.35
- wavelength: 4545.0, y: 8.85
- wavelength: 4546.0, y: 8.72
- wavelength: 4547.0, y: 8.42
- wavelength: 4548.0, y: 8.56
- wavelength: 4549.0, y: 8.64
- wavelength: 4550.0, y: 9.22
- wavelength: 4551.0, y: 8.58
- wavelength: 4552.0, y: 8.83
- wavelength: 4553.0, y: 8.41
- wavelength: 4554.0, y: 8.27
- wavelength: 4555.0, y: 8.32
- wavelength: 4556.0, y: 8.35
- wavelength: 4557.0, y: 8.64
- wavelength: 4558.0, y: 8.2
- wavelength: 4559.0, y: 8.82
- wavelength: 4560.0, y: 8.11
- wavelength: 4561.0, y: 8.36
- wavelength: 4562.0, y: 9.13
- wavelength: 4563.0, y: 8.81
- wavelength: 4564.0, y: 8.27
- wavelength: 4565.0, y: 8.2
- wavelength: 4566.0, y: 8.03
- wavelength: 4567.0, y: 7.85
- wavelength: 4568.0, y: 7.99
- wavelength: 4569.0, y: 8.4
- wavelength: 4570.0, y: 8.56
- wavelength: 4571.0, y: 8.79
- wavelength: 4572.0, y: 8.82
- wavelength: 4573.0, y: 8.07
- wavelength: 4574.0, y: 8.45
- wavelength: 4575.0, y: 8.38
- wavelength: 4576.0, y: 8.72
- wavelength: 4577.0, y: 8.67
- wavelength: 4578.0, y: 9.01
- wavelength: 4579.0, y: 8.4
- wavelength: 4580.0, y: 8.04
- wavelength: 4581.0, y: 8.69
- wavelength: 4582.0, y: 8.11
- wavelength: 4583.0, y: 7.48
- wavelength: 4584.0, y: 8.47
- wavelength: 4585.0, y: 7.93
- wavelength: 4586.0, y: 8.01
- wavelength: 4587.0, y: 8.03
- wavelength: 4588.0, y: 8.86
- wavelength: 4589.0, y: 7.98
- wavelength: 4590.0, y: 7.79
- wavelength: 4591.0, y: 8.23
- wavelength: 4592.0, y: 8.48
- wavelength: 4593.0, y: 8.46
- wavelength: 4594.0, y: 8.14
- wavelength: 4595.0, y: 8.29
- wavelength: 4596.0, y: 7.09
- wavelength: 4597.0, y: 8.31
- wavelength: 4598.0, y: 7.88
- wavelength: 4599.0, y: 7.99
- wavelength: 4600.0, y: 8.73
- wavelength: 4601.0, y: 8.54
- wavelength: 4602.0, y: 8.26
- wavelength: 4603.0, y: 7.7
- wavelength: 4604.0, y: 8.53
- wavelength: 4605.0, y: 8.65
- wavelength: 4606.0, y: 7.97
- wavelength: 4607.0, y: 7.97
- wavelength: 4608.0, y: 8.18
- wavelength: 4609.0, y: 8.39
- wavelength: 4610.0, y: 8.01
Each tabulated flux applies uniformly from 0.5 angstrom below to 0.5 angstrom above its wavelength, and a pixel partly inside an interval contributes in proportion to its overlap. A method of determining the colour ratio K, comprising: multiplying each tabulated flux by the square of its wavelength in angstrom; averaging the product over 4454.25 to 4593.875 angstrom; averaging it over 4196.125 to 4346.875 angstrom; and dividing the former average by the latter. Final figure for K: 1.07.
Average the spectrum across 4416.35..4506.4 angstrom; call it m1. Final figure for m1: 8.69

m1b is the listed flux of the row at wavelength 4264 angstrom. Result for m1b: 9.03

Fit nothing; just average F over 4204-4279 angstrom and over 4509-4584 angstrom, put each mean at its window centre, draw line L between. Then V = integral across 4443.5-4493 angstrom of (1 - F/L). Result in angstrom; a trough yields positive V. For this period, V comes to 1.0 angstrom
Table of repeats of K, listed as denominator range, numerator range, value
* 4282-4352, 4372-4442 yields 1.17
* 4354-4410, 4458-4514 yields 1.04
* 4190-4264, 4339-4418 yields 0.90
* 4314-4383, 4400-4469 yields 1.20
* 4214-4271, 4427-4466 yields 0.99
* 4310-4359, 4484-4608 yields 1.31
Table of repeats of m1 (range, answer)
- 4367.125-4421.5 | 8.86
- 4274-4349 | 8.06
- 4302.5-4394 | 7.92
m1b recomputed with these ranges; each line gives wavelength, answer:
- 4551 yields 8.58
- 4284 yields 10.1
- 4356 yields 8.47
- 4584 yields 8.47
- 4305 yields 9.5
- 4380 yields 8.75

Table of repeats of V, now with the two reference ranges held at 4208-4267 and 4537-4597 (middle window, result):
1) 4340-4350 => 4.4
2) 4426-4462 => 0.9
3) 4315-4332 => 2.4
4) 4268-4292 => 0.5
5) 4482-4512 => -0.3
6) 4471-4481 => 0.0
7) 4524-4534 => 0.0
